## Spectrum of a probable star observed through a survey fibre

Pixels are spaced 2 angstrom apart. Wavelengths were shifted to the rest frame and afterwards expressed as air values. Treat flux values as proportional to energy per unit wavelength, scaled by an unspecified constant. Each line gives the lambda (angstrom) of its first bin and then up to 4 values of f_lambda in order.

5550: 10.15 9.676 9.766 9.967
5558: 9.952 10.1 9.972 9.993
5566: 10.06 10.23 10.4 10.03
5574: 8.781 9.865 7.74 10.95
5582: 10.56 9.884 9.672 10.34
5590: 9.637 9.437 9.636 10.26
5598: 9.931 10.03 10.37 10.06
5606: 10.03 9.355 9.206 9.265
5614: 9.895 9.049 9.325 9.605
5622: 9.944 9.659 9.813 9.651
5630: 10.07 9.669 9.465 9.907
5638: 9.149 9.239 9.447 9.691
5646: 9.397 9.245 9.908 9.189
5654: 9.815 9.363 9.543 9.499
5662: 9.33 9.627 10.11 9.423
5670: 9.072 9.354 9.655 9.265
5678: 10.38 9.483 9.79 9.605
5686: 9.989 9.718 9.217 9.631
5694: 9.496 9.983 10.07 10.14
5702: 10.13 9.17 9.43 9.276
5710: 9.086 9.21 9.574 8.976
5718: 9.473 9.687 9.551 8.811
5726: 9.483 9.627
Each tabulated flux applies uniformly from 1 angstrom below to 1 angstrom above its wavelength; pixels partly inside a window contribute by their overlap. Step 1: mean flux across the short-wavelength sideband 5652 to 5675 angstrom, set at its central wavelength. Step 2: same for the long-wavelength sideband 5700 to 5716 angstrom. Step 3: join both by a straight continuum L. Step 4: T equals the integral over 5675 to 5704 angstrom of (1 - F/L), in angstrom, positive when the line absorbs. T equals -0.9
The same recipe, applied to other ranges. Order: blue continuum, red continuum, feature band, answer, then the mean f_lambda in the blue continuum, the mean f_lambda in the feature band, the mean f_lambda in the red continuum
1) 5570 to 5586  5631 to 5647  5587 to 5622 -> -0.39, 9.73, 9.74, 9.5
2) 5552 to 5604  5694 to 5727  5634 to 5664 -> 0.63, 9.9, 9.48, 9.5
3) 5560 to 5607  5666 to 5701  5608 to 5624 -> 0.59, 9.91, 9.47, 9.68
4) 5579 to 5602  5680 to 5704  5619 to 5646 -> 0.81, 10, 9.63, 9.76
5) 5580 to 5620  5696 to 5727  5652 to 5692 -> 0.08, 9.81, 9.58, 9.49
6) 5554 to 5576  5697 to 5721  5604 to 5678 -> 1.24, 9.94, 9.55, 9.52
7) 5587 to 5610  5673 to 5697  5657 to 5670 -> 0.25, 9.89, 9.55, 9.68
